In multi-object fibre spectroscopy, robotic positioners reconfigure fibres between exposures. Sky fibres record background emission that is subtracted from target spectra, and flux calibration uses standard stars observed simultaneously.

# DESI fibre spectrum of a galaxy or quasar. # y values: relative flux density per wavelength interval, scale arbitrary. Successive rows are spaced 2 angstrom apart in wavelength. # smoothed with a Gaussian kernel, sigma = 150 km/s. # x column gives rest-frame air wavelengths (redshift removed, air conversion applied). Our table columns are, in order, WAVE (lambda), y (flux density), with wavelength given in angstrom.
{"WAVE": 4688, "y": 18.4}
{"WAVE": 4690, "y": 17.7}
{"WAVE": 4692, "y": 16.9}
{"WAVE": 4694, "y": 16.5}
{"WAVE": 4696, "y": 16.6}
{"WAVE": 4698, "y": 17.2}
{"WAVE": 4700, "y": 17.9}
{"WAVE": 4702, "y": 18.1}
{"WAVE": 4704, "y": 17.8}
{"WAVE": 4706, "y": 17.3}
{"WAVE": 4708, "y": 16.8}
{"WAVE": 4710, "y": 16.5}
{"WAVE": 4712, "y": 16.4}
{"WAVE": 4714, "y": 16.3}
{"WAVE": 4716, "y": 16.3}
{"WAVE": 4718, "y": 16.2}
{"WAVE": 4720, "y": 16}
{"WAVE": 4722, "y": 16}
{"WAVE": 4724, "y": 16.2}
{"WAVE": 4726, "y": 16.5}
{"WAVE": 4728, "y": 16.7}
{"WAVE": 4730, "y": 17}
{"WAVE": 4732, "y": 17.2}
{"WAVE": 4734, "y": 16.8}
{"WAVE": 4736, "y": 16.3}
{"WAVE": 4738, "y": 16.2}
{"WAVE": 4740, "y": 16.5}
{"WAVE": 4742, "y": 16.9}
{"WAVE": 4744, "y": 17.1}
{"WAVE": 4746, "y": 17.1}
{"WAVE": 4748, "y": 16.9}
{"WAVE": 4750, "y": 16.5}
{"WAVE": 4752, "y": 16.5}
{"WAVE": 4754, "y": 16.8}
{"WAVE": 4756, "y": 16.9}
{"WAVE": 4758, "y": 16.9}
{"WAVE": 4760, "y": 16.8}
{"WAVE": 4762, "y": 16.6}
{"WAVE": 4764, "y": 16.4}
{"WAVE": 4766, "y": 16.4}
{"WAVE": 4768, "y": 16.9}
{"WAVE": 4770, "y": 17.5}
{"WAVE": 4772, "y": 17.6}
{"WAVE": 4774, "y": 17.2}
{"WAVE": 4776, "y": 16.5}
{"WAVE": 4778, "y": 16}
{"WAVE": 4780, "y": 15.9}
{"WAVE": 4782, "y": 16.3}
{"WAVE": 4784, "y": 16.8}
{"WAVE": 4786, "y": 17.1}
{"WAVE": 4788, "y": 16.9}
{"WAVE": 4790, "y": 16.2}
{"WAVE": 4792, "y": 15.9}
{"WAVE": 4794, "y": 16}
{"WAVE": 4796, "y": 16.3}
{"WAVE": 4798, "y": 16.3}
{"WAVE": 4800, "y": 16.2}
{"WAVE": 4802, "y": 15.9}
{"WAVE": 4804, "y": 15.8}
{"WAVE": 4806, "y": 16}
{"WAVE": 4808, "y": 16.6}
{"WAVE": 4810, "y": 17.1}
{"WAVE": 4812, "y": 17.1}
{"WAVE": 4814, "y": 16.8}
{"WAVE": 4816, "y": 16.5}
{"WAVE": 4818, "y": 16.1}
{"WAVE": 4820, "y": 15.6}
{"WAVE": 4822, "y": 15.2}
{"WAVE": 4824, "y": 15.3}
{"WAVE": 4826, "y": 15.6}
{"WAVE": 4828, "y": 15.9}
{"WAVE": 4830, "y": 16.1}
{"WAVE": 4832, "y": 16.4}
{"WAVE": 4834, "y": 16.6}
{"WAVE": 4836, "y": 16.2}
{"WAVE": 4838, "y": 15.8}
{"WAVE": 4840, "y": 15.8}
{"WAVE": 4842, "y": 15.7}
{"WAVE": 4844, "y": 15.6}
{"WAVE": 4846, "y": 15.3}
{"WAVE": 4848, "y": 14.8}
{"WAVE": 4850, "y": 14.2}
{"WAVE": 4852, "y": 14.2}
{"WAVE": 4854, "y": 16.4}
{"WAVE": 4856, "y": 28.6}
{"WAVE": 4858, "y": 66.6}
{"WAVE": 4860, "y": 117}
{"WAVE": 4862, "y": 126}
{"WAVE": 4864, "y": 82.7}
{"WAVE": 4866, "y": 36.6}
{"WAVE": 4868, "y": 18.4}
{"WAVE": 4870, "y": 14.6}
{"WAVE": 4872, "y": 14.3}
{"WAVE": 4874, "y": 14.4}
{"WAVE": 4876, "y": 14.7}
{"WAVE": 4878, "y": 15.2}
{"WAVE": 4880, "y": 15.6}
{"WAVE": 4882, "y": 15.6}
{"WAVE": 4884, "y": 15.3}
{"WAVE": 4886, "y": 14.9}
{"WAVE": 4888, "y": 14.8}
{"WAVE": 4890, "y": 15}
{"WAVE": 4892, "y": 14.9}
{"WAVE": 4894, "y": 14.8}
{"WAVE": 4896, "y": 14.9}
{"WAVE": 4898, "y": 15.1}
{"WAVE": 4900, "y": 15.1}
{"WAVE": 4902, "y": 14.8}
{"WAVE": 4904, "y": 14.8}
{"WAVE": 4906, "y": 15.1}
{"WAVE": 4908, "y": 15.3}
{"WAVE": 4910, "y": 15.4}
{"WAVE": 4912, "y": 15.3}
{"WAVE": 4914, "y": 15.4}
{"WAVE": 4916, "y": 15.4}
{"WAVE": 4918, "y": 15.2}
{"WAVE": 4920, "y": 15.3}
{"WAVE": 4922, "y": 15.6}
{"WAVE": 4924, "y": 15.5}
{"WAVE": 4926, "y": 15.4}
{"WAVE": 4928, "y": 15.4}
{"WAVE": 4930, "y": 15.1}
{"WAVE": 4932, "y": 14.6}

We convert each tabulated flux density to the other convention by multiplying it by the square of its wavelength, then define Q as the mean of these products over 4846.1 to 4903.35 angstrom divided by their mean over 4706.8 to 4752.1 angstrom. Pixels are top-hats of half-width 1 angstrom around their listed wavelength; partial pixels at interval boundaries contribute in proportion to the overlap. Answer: 1.8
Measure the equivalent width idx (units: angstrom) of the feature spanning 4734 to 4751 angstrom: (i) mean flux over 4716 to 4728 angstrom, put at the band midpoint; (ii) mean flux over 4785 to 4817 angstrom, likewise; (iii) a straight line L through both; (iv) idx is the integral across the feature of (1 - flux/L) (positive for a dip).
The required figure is -0.4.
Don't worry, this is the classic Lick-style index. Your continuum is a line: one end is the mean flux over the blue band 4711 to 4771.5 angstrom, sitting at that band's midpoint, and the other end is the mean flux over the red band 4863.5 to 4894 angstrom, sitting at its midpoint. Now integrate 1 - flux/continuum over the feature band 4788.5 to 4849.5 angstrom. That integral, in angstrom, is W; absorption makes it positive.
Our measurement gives 8.1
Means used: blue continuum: 16.6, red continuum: 19.9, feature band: 16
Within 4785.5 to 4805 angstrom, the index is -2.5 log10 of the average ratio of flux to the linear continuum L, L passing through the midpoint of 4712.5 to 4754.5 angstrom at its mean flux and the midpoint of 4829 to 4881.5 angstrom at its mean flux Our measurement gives 0.380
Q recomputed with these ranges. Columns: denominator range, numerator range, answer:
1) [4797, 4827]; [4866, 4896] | 1.01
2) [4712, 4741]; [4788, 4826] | 1.02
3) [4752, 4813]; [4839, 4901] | 1.69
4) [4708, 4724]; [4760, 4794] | 1.05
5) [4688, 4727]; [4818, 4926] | 1.41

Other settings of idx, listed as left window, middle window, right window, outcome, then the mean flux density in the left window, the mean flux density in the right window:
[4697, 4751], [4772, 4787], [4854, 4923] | 2.4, 16.8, 25.8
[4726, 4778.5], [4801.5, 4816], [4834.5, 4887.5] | 4.2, 16.8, 29.1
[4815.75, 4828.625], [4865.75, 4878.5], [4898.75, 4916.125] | -1.6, 15.7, 15.2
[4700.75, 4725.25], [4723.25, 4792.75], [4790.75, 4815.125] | -0.8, 16.7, 16.3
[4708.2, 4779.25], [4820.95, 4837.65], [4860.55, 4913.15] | 3.9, 16.6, 23.6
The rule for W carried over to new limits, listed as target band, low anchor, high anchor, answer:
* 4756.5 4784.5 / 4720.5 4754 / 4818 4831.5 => -0.7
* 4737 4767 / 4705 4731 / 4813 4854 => -0.8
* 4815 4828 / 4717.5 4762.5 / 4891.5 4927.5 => 0.2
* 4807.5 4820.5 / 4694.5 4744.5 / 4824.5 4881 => 4.4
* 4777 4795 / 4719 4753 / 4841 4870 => 7.0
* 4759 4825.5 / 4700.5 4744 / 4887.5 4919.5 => -1.4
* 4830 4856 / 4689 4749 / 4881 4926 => -0.7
